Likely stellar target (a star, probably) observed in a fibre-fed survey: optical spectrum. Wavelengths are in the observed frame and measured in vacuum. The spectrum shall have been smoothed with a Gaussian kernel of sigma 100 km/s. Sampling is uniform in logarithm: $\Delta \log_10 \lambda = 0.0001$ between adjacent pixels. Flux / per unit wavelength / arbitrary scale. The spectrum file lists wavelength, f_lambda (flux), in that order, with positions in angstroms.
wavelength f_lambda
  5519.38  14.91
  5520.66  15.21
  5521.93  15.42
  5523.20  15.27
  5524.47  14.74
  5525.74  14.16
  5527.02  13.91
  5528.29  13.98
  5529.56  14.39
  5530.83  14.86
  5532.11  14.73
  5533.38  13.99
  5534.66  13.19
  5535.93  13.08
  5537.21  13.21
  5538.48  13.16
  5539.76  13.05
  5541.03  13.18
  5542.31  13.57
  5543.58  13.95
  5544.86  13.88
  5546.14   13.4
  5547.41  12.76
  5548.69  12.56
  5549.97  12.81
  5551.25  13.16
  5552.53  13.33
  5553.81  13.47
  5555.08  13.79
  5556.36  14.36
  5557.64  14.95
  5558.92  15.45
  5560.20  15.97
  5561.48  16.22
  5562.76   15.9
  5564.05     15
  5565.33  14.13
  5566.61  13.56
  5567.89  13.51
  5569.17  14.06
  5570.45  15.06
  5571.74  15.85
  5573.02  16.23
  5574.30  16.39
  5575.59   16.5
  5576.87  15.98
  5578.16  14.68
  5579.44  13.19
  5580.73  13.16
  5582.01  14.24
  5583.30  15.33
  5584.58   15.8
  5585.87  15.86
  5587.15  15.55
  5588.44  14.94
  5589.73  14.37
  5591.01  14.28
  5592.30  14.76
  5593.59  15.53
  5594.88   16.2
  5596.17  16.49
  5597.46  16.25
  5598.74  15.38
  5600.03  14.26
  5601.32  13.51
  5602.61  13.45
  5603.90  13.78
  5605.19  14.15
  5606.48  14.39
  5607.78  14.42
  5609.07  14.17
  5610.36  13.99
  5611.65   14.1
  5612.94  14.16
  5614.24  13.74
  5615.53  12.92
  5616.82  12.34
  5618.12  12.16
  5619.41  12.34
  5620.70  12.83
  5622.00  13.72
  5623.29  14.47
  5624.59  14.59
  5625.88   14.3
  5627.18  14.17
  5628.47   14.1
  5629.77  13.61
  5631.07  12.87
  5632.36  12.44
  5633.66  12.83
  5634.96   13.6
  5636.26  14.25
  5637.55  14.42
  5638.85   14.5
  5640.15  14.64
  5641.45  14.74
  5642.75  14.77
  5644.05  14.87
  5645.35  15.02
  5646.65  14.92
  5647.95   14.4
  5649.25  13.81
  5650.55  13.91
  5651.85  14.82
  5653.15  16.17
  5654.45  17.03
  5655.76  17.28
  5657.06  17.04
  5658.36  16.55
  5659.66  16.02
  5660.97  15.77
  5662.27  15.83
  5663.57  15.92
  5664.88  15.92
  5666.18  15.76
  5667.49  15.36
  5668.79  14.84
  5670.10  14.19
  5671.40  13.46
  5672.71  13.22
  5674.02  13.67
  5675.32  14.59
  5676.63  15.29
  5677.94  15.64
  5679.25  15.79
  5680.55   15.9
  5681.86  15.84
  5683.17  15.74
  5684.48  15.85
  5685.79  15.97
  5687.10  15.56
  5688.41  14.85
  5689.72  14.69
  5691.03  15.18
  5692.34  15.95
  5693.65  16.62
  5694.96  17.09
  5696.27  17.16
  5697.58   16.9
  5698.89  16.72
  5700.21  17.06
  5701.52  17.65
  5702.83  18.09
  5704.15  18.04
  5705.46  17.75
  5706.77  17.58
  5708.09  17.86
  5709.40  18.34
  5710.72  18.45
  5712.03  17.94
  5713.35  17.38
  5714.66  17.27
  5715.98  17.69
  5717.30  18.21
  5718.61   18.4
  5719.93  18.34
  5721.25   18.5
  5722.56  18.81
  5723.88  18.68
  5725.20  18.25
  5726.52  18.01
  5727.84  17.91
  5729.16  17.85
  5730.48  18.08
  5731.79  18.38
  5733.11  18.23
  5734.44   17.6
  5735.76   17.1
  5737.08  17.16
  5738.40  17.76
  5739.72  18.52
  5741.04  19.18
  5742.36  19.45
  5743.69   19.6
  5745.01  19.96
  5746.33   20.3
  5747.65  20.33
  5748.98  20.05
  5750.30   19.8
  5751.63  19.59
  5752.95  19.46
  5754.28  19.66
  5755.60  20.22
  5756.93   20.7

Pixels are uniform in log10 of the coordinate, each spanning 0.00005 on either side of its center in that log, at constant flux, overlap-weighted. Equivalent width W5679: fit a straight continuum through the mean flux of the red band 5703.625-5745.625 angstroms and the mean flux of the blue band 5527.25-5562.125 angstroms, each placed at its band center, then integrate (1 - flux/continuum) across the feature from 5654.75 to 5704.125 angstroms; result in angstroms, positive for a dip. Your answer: 3.6 angstroms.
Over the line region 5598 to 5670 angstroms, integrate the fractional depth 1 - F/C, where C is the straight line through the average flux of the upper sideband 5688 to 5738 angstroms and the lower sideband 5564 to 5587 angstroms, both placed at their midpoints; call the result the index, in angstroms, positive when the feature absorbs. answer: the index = 7.1 angstroms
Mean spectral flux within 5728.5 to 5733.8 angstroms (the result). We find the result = 18.1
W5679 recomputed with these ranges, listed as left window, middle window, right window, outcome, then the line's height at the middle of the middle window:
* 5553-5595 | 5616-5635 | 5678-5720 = 2.9 angstroms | 15.8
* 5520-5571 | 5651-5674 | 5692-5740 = 1.5 angstroms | 16.6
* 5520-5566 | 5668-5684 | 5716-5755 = 2.3 angstroms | 17.3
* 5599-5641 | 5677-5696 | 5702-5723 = 1.2 angstroms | 16.8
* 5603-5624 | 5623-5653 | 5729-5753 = 0.8 angstroms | 14.6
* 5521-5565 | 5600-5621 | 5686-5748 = 2.6 angstroms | 15.5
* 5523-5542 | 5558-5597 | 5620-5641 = -3.6 angstroms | 13.9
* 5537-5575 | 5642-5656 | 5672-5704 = 0.3 angstroms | 15.4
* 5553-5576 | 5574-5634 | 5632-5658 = 2.4 angstroms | 14.9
